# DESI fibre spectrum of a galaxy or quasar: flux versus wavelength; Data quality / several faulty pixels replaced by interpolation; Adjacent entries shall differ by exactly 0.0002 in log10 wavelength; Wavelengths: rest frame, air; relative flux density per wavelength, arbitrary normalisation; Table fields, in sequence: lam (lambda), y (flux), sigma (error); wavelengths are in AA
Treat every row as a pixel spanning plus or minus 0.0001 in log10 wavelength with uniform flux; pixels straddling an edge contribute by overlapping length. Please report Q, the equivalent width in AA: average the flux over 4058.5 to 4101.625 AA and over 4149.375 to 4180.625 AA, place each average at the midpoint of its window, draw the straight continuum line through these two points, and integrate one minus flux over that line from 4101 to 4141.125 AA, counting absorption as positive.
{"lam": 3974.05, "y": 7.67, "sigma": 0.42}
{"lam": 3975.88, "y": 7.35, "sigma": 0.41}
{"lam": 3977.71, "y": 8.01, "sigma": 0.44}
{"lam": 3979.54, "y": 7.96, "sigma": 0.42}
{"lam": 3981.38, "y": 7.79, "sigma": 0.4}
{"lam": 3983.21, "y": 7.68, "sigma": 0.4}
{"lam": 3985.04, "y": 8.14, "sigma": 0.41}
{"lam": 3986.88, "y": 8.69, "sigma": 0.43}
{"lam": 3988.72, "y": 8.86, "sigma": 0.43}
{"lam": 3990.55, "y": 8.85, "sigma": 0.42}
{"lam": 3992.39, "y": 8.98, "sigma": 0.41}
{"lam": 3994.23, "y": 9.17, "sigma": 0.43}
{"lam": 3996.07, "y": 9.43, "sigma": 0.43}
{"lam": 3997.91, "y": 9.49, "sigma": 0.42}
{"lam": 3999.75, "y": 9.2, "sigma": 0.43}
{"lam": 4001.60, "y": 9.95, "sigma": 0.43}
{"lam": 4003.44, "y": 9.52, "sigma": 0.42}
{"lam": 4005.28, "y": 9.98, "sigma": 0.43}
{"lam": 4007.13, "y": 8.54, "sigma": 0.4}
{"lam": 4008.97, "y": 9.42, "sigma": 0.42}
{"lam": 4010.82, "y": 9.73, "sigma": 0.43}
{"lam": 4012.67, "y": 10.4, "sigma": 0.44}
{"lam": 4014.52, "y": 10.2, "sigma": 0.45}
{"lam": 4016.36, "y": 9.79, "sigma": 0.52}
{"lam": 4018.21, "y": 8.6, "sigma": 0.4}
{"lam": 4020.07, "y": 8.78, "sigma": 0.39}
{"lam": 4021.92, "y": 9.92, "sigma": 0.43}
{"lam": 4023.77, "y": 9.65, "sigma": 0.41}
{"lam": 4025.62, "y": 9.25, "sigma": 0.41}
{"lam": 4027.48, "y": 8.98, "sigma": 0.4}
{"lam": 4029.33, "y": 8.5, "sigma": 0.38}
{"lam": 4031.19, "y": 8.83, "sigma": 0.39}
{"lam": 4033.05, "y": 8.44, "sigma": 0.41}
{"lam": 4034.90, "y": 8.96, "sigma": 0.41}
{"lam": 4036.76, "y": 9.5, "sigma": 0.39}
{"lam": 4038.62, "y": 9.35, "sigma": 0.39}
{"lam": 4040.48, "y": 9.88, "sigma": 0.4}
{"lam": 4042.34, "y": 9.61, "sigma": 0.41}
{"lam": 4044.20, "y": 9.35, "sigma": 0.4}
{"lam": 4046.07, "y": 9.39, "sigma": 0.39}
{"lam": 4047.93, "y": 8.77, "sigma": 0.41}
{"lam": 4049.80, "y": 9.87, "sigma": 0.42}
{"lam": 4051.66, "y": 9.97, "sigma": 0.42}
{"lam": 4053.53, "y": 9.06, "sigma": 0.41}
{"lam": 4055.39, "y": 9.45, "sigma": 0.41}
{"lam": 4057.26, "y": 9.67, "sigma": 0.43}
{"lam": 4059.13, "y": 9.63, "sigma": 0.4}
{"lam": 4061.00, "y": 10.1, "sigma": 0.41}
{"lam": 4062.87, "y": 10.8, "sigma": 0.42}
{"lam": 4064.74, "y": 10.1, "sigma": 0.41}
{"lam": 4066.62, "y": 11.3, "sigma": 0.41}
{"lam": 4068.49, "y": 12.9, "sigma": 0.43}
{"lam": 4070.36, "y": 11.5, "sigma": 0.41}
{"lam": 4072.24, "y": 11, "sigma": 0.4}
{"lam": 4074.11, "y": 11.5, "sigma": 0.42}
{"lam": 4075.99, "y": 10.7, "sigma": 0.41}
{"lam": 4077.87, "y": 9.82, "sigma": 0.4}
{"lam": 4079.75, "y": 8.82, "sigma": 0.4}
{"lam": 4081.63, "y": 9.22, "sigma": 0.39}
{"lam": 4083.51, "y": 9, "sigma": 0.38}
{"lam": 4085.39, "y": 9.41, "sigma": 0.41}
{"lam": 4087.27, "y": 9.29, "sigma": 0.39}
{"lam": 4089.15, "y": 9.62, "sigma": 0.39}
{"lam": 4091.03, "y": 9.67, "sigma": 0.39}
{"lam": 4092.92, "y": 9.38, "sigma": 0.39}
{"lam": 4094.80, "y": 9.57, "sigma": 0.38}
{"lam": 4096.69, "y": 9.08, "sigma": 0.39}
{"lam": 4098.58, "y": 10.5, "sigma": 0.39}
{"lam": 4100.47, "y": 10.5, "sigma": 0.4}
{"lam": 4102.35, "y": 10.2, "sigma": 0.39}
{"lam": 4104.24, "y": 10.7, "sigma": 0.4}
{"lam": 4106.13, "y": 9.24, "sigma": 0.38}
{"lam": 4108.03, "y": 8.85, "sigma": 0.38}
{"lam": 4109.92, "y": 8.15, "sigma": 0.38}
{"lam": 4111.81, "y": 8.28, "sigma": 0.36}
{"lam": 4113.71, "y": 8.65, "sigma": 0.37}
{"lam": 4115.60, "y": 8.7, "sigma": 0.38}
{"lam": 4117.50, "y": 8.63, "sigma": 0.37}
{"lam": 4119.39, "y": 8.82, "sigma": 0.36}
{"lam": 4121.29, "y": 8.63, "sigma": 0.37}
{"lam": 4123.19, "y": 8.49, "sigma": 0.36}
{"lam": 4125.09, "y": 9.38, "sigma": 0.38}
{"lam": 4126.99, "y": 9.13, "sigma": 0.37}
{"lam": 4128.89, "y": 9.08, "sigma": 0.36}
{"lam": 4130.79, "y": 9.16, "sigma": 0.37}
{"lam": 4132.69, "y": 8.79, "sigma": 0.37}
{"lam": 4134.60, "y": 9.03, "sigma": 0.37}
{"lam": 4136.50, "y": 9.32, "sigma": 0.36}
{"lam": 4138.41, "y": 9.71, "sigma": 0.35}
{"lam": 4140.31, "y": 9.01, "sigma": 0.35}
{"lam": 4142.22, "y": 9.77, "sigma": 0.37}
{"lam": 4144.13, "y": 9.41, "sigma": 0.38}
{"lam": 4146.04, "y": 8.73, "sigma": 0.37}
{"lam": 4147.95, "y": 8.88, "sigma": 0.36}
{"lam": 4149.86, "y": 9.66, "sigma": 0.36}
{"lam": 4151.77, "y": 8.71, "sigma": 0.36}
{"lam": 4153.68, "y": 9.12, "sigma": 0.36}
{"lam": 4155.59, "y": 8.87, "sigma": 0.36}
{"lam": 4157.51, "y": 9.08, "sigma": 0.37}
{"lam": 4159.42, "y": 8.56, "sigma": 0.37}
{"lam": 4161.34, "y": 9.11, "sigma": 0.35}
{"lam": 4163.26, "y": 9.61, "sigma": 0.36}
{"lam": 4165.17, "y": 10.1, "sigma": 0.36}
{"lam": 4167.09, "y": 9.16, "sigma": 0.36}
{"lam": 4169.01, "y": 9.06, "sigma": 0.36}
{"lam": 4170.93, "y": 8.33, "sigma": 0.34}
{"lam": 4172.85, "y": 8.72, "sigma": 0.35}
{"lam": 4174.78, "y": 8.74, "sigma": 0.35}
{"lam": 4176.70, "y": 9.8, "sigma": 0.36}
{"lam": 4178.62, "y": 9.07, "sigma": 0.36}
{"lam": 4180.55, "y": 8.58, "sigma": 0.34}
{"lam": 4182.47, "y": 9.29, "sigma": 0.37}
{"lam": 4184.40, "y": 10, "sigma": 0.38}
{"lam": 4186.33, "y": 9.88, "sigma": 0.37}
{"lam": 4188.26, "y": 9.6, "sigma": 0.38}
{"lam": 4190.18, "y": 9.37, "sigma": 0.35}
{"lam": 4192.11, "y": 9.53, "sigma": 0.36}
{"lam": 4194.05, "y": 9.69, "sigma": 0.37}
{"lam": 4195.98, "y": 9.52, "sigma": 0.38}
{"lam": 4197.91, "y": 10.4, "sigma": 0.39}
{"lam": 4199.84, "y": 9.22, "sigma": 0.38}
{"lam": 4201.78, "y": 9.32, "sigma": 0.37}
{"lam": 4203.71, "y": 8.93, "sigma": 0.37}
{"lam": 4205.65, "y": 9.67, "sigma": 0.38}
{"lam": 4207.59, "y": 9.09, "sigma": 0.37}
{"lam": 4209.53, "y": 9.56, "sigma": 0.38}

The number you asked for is 2.4 AA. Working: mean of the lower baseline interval 10.2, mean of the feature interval 9.06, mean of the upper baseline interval 9.08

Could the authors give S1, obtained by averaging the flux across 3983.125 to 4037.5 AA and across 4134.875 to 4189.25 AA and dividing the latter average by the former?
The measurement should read 1.00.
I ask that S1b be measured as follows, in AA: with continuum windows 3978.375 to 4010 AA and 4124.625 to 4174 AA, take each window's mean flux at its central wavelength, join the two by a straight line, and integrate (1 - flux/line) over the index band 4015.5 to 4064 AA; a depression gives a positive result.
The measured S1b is -2.2 AA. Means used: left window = 8.92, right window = 9.13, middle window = 9.39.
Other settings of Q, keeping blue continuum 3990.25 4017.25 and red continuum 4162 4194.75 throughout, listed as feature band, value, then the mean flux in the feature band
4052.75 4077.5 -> -3.0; 10.6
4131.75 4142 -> 0.2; 9.21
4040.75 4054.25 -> 0.0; 9.46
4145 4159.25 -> 0.6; 8.99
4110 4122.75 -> 1.1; 8.58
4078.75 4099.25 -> 0.1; 9.4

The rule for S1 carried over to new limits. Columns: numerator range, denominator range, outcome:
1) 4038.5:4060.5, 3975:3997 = 1.13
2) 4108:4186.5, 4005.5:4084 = 0.93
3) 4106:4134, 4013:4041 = 0.95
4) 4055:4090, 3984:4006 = 1.11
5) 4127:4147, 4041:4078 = 0.90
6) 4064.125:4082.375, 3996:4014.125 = 1.12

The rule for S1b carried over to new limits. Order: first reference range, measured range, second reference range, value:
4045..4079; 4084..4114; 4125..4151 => 1.0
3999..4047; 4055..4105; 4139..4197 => -4.4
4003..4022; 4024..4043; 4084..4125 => 0.6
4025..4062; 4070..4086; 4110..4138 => -1.6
